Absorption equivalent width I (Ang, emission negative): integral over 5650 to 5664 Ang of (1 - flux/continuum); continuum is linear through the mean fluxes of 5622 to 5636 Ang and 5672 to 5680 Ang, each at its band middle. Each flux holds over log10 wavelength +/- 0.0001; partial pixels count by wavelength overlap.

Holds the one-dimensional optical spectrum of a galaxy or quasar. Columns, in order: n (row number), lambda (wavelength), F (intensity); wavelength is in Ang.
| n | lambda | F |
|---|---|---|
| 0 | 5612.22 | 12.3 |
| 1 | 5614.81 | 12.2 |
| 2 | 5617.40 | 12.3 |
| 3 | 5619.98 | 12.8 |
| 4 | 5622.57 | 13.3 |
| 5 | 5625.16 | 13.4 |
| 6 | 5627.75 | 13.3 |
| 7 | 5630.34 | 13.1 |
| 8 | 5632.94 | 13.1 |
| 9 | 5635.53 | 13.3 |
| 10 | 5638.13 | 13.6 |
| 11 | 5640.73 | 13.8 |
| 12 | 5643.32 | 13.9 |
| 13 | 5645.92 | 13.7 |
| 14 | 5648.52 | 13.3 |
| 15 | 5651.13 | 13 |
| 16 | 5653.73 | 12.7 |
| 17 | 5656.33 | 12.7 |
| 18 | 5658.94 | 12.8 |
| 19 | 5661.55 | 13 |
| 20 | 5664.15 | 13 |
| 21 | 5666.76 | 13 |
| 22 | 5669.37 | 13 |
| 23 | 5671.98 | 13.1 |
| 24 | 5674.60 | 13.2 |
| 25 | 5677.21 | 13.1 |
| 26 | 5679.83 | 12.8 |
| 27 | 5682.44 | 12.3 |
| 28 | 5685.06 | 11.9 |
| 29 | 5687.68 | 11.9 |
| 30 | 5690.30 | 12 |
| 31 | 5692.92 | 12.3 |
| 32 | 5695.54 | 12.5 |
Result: 0.3 Ang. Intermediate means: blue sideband 13.2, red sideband 13.1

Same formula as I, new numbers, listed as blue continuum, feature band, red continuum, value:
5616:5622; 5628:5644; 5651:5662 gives -0.9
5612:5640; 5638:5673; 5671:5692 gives -1.2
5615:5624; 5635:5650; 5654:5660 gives -1.0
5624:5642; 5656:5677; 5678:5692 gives -0.6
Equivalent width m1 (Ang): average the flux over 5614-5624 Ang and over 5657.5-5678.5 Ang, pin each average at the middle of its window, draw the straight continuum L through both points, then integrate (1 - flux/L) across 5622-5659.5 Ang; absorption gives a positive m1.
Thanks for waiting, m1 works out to -1.3 Ang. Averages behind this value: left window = 12.7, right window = 13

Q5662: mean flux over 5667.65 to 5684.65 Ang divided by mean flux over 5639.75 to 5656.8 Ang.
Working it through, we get 1.0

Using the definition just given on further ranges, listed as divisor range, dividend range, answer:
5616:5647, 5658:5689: 0.96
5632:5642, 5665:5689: 0.94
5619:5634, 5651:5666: 0.98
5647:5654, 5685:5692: 0.92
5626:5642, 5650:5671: 0.97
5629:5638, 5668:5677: 0.99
